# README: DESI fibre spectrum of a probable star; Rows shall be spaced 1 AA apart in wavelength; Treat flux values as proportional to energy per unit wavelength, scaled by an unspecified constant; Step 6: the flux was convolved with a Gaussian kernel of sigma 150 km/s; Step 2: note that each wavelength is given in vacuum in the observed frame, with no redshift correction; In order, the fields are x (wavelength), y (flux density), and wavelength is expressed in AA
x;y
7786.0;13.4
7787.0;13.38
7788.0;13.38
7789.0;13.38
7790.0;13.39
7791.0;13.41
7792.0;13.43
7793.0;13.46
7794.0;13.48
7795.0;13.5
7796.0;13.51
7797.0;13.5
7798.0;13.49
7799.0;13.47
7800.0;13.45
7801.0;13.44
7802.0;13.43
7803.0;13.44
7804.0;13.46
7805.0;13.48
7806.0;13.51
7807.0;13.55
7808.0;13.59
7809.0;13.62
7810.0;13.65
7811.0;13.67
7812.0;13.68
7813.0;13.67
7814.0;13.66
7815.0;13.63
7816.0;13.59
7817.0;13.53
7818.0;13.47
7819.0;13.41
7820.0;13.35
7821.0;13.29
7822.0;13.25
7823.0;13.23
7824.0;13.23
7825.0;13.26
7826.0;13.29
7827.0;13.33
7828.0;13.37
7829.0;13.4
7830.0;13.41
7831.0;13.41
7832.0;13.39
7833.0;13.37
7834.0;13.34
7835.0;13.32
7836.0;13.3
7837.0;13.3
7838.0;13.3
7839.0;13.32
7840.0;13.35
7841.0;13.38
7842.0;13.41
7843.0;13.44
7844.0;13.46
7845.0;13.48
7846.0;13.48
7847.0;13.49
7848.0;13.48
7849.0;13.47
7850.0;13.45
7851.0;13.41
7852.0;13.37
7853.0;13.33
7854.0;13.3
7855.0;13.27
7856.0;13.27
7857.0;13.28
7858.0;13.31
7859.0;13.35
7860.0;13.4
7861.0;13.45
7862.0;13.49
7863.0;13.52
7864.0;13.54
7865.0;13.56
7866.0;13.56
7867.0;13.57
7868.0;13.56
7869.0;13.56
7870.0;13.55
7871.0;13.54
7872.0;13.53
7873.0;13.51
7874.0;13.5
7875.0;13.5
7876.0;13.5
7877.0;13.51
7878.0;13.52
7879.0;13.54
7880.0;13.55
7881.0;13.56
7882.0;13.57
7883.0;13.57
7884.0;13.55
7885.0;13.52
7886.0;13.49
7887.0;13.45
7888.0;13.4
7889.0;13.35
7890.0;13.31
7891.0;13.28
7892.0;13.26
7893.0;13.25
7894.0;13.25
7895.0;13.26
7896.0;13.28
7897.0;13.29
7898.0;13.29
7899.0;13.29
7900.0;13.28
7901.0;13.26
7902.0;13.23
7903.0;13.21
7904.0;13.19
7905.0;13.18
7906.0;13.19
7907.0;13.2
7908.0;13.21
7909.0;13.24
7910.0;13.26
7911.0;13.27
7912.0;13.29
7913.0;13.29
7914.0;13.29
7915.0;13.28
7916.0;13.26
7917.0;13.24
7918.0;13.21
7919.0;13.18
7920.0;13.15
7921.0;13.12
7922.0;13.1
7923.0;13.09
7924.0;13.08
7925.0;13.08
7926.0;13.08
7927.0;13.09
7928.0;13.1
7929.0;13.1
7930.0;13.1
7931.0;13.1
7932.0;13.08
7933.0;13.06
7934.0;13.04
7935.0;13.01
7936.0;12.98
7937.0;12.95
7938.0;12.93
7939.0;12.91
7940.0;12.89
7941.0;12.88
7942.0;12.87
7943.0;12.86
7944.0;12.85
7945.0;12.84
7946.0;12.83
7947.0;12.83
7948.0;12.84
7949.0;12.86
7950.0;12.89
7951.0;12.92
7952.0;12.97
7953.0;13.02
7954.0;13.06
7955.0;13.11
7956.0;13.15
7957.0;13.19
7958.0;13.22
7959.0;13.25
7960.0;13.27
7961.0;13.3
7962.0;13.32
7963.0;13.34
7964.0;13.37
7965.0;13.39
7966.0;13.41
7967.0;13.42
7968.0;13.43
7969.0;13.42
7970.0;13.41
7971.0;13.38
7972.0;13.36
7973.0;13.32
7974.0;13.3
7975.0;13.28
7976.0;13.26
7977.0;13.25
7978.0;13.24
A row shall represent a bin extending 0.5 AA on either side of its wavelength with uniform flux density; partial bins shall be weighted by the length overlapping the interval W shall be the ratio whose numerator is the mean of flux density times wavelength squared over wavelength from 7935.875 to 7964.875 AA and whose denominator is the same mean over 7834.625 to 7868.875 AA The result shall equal 1.0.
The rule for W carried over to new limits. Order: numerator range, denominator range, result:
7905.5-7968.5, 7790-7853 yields 1.00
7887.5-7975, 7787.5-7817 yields 1.01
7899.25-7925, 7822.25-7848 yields 1.01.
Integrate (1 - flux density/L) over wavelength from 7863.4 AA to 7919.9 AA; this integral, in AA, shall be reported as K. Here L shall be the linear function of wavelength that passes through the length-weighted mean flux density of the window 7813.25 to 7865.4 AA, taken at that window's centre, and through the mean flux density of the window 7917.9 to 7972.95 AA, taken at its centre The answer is -0.52 AA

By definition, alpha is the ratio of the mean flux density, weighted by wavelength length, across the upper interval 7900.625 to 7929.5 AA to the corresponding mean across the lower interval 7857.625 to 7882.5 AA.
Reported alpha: 0.98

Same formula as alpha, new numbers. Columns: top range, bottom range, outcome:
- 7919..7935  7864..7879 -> 0.97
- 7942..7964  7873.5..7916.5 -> 0.98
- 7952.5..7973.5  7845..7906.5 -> 0.99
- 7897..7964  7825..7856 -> 0.98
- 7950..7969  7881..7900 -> 0.99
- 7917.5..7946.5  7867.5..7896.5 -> 0.97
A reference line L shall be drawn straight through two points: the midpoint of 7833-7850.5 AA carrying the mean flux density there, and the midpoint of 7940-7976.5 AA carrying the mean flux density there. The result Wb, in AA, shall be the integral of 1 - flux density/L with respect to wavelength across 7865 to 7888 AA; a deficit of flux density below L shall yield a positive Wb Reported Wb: -0.4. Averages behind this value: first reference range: 13.4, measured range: 13.5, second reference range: 13.1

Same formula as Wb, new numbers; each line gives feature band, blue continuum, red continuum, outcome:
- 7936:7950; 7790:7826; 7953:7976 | 0.5 AA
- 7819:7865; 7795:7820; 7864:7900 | 0.4 AA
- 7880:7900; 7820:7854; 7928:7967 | -0.2 AA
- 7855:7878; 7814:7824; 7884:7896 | -0.2 AA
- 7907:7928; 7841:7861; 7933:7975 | 0.0 AA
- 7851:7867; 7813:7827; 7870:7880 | 0.1 AA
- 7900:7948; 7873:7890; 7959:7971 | 1.2 AA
